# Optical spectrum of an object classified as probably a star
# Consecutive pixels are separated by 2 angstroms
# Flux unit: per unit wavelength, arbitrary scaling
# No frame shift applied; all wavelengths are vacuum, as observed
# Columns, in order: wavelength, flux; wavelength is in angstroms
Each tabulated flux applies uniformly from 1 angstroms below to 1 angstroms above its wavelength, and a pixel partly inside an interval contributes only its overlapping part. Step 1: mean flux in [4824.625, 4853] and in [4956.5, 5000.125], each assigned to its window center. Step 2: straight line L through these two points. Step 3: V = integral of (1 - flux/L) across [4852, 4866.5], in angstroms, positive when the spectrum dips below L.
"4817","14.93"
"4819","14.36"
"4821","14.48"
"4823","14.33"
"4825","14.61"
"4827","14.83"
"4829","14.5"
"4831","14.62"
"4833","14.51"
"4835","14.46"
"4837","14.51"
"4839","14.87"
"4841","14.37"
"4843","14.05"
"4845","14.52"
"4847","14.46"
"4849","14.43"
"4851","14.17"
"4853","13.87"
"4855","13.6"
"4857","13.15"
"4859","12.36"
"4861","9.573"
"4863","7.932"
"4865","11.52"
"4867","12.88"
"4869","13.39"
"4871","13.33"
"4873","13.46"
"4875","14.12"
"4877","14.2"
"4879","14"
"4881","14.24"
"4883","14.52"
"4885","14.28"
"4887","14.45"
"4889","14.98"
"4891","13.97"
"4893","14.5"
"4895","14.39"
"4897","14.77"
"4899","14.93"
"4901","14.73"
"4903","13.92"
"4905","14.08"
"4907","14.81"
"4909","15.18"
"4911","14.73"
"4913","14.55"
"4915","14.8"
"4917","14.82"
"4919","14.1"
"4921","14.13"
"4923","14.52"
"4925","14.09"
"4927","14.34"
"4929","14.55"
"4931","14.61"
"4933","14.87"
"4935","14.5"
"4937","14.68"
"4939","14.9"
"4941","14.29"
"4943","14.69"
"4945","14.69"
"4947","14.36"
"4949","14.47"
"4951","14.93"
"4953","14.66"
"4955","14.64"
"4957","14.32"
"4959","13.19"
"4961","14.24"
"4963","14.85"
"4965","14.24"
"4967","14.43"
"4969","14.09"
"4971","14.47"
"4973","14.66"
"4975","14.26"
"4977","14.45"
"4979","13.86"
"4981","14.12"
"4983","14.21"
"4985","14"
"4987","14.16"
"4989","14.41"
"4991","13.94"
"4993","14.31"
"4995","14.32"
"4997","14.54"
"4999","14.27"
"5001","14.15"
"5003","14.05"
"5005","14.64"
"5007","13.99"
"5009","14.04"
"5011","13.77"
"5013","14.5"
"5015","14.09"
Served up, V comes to 2.7 angstroms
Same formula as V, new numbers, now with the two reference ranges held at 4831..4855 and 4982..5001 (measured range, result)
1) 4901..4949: -0.8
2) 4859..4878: 2.7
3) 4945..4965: -0.2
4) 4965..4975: -0.1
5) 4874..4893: 0.0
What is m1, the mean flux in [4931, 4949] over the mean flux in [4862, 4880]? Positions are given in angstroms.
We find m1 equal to 1.15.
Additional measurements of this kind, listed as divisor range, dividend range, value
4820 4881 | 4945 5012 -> 1.05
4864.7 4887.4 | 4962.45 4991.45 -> 1.04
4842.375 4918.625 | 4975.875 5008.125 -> 1.03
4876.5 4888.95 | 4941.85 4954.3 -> 1.02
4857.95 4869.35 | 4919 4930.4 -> 1.28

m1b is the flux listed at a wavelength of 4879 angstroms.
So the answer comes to 14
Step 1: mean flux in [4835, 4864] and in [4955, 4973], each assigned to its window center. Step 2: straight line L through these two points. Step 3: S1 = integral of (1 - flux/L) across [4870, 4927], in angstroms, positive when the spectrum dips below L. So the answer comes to -2.7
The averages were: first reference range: 13.3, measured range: 14.4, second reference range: 14.3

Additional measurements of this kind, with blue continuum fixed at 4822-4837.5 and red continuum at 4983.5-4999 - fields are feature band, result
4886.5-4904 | -0.1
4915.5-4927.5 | 0.0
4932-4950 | -0.3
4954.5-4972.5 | 0.0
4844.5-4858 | 0.5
